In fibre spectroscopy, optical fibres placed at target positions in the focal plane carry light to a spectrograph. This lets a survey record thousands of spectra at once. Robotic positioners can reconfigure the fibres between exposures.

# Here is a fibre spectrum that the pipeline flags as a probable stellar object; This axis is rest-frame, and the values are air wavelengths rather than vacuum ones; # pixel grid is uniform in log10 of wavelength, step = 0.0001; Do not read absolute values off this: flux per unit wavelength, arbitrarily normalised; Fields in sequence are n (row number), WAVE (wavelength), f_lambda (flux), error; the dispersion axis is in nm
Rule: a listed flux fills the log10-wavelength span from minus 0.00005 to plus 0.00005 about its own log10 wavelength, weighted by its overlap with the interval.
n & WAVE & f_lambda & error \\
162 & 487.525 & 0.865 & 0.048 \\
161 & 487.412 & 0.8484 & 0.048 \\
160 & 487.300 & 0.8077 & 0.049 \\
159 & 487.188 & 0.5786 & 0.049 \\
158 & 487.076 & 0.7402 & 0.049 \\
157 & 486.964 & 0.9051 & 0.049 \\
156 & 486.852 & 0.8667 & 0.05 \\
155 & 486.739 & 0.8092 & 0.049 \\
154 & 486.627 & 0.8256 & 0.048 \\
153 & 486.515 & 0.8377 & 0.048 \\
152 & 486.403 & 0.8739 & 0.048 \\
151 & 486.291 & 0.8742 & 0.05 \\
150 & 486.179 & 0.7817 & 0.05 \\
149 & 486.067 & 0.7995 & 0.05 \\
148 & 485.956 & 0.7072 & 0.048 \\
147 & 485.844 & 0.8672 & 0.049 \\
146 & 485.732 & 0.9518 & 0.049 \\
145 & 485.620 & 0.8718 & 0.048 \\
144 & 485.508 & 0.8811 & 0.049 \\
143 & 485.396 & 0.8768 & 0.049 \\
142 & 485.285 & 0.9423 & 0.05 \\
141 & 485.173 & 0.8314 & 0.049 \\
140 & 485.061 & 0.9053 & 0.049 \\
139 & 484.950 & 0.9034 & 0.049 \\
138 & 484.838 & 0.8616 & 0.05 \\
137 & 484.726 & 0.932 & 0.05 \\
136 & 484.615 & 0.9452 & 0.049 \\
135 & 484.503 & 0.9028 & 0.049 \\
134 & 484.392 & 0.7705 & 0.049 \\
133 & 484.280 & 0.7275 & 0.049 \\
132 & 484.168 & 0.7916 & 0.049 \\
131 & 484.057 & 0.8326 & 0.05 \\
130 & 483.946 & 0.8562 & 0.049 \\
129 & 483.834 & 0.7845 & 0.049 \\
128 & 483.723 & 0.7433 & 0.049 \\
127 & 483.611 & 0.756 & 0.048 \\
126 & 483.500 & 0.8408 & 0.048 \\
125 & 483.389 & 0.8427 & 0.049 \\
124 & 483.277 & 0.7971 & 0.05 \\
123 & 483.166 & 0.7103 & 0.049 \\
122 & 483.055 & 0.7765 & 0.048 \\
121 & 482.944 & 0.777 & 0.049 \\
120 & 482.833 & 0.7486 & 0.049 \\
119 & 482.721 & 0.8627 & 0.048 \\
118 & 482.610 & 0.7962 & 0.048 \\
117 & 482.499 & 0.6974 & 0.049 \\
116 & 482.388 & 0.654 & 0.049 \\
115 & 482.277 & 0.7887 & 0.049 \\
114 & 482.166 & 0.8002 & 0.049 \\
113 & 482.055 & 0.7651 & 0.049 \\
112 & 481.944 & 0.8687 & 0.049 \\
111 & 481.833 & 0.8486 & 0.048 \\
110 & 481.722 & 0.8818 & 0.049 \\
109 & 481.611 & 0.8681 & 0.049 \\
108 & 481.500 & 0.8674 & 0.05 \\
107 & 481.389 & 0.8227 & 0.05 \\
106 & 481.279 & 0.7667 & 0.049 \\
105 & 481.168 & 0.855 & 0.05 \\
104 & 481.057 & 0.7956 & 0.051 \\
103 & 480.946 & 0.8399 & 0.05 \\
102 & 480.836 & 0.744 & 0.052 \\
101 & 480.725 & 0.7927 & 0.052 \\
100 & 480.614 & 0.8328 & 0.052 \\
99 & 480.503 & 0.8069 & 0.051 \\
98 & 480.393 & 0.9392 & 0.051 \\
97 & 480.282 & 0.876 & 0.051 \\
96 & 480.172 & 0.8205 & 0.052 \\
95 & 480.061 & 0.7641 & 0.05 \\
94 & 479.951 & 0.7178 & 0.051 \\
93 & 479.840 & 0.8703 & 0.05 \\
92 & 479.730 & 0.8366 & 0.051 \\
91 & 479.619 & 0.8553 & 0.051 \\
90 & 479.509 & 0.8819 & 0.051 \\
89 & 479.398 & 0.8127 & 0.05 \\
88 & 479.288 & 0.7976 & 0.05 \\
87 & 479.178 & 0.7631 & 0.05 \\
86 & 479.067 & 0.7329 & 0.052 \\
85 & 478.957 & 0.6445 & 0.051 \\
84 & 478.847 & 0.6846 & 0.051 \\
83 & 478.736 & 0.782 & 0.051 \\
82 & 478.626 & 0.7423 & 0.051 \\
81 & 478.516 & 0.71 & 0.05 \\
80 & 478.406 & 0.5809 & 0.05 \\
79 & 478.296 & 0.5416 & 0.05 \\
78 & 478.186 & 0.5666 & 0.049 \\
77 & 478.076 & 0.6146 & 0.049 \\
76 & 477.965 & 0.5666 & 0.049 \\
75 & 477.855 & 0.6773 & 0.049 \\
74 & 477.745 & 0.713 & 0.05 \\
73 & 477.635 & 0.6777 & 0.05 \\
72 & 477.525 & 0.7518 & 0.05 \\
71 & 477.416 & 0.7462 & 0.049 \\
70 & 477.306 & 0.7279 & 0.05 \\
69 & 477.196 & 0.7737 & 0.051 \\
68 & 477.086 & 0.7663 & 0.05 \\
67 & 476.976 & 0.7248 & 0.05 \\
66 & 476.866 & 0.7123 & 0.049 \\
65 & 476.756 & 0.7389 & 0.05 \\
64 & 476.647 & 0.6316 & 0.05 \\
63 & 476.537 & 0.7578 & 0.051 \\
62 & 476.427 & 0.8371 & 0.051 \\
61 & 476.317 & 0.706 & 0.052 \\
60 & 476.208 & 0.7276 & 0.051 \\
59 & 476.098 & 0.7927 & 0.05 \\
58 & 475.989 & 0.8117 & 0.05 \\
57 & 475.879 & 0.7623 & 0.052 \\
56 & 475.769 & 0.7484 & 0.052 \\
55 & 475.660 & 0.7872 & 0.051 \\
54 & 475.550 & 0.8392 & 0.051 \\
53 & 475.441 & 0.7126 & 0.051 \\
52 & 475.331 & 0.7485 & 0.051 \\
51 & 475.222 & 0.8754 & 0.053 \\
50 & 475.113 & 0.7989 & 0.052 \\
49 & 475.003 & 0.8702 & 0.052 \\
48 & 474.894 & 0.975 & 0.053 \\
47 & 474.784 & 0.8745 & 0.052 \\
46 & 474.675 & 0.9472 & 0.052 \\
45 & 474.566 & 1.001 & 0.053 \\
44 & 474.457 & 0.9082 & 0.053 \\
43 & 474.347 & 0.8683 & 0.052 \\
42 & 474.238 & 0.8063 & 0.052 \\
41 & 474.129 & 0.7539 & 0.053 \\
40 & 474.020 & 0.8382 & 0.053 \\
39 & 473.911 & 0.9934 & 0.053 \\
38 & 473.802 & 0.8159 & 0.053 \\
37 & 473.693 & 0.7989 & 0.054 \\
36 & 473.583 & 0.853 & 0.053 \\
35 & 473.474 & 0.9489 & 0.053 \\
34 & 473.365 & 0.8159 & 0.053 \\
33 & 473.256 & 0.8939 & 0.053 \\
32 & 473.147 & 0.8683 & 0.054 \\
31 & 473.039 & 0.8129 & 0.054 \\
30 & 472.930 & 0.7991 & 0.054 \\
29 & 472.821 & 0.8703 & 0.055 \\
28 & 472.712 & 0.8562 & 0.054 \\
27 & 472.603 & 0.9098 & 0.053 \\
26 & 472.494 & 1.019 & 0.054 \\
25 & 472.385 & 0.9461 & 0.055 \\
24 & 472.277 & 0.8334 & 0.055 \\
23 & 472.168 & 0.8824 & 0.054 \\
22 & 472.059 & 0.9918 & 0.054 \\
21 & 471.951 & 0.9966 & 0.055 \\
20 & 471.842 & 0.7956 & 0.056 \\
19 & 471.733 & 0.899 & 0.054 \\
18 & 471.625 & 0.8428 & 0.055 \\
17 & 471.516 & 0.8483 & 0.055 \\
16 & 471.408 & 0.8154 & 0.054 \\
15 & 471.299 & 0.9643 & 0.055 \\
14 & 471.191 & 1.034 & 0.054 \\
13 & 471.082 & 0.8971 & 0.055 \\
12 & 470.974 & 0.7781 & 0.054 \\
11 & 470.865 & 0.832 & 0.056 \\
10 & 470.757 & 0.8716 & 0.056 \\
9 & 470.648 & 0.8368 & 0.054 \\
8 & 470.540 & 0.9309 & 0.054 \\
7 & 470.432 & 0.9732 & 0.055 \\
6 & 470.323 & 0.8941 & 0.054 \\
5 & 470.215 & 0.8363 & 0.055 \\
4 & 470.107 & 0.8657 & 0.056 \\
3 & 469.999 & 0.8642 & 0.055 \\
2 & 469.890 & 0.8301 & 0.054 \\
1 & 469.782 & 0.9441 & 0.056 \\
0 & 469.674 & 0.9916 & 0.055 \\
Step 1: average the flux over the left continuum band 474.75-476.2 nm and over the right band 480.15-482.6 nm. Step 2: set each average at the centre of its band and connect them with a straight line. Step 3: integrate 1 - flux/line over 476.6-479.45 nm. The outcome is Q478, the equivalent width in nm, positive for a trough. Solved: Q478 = 0.40 nm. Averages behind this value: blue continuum 0.811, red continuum 0.815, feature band 0.7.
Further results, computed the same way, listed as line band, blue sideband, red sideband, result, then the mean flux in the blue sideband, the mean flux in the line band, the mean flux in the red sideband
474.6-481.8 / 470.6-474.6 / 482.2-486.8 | 0.66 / 0.878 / 0.773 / 0.823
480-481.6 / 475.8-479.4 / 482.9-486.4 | -0.12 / 0.713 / 0.824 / 0.835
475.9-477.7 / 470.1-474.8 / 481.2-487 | 0.25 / 0.883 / 0.743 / 0.827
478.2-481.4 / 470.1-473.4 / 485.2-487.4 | 0.30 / 0.885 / 0.777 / 0.832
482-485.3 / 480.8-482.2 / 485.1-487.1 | 0.11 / 0.827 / 0.81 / 0.849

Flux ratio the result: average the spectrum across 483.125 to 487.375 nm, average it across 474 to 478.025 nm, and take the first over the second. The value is 1.1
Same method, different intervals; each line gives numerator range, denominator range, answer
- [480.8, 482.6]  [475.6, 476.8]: 1.07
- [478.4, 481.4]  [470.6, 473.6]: 0.90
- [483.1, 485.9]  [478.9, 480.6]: 1.04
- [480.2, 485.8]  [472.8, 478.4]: 1.05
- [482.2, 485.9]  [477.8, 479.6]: 1.18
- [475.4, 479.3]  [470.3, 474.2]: 0.81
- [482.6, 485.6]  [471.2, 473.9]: 0.94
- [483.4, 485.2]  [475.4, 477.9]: 1.12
